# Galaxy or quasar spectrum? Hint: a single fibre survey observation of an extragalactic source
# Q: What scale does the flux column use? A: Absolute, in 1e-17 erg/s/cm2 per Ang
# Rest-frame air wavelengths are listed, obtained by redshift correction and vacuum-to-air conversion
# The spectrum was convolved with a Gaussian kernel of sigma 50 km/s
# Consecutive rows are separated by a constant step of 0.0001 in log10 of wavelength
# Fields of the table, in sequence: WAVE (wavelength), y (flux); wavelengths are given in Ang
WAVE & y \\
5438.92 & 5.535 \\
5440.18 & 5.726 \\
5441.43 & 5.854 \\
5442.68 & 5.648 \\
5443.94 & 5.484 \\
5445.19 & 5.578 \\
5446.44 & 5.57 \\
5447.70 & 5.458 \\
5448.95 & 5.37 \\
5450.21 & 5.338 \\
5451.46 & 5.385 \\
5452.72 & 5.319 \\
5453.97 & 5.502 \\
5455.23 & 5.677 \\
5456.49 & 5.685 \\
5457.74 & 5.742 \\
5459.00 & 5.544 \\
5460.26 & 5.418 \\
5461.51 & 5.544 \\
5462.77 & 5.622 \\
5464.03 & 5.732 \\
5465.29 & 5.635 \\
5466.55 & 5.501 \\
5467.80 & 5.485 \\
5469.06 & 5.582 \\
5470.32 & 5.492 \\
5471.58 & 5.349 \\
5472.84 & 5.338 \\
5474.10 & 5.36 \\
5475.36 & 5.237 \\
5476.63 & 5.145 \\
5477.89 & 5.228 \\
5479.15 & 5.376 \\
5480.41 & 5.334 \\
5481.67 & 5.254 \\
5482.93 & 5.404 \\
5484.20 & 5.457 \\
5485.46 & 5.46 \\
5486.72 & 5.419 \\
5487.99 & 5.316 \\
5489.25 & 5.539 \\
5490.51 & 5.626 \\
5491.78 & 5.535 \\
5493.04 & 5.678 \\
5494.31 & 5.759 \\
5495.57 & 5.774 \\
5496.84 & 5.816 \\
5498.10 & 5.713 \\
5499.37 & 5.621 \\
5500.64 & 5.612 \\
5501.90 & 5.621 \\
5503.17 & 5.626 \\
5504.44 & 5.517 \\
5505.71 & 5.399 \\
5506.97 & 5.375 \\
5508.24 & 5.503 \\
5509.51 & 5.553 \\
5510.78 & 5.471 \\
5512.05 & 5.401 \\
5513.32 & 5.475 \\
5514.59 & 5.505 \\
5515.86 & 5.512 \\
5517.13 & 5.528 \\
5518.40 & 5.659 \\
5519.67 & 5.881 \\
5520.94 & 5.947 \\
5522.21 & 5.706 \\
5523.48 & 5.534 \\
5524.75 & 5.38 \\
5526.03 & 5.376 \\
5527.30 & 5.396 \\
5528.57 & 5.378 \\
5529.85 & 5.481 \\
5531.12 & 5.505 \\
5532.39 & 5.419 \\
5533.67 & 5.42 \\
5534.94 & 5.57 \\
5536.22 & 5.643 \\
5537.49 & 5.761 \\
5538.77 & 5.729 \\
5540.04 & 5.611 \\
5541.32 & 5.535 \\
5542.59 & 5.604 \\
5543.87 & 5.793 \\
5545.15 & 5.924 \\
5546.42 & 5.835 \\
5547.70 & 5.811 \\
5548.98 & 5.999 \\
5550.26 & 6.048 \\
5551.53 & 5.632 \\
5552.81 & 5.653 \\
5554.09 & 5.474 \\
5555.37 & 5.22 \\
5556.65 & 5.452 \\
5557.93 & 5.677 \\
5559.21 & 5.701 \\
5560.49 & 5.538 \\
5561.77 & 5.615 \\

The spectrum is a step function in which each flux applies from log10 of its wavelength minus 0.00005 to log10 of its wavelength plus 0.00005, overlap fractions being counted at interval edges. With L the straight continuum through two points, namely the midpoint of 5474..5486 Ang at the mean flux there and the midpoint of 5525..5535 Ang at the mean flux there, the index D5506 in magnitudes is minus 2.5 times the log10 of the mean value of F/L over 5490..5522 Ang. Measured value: -0.04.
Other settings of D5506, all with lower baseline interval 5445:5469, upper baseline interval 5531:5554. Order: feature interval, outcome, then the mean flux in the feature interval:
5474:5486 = 0.051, 5.32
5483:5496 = 0.009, 5.55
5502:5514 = 0.028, 5.48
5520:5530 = 0.024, 5.54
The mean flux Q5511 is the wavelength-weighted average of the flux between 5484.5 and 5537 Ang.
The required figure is 5.55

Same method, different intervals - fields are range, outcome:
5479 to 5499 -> 5.53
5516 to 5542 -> 5.57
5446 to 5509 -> 5.5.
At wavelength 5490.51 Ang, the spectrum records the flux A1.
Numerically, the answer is 5.626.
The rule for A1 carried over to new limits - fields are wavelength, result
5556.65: 5.452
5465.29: 5.635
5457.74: 5.742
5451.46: 5.385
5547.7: 5.811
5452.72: 5.319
